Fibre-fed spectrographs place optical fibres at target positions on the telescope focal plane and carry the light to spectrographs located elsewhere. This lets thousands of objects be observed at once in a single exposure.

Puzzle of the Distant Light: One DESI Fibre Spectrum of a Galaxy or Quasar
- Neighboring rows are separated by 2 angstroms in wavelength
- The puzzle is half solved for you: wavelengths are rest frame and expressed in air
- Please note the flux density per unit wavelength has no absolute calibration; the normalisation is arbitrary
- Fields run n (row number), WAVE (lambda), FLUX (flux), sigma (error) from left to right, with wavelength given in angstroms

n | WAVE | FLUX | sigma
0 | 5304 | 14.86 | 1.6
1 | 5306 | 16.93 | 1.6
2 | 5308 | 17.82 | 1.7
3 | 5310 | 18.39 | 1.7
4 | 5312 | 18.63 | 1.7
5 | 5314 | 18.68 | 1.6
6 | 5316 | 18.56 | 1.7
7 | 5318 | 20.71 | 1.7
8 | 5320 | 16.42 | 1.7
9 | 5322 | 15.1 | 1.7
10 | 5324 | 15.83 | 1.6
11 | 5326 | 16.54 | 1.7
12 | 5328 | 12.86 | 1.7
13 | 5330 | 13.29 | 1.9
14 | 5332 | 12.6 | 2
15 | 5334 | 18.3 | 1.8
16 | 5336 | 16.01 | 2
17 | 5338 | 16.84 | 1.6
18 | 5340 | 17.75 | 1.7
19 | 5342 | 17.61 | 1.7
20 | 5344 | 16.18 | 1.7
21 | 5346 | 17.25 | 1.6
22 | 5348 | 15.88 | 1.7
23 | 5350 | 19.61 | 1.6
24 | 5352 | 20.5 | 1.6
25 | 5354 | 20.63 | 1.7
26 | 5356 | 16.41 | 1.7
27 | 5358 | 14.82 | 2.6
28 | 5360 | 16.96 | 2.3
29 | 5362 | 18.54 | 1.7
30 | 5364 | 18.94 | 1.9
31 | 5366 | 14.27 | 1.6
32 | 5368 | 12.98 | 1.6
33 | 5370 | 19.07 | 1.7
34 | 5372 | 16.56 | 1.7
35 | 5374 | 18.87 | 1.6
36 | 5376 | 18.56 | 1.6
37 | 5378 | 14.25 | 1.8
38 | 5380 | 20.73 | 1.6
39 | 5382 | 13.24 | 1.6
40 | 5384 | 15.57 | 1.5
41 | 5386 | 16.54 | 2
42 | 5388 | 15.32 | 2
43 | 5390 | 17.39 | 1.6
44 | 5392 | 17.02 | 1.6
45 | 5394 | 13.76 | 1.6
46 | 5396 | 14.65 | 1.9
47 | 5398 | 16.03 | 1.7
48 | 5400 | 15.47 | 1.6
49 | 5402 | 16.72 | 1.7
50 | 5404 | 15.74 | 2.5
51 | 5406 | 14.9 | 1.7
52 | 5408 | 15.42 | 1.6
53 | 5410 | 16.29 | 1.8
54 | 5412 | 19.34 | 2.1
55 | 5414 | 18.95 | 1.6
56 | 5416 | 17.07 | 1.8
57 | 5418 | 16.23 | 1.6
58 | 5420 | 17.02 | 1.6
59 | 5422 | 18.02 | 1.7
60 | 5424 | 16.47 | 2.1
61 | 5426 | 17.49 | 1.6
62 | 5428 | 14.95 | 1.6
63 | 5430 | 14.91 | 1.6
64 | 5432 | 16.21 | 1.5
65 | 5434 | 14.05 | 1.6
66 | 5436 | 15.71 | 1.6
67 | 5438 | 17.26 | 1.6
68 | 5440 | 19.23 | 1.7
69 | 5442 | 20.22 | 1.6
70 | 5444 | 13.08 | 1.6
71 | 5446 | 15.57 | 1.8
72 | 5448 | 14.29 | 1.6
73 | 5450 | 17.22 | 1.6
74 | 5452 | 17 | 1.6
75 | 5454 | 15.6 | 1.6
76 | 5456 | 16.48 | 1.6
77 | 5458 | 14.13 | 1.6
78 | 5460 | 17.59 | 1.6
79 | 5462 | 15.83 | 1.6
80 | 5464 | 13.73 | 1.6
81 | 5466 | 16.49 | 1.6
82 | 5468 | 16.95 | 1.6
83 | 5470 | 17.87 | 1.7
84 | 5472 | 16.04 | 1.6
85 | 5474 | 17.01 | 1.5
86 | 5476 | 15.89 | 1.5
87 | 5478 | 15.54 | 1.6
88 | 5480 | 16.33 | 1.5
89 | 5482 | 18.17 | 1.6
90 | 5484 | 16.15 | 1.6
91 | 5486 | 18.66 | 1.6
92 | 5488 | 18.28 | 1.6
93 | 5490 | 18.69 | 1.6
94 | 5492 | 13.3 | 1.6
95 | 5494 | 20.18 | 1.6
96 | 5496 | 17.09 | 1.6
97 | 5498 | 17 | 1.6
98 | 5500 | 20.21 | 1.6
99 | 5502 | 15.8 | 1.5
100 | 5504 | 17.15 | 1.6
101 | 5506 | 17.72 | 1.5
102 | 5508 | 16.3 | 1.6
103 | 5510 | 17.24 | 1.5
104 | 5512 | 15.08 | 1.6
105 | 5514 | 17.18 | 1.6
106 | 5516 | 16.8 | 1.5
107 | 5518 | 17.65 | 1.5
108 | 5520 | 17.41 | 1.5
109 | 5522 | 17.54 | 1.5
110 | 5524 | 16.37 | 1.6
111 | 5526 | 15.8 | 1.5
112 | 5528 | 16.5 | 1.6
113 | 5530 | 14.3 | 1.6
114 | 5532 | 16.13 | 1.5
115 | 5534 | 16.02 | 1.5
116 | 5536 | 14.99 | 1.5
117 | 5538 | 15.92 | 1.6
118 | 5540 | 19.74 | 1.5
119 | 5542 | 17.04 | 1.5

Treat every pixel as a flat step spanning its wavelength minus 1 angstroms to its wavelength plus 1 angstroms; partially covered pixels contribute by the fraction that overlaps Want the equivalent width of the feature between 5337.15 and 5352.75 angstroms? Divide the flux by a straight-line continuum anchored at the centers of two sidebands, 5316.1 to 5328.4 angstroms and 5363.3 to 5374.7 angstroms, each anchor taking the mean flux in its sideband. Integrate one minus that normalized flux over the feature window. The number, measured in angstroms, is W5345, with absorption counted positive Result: -1.0 angstroms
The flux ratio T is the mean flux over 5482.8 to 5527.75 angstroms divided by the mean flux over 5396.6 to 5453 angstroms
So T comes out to 1.0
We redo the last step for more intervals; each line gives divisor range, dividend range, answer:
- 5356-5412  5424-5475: 0.99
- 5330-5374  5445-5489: 0.97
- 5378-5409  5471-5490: 1.07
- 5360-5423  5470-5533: 1.02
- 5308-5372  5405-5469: 0.96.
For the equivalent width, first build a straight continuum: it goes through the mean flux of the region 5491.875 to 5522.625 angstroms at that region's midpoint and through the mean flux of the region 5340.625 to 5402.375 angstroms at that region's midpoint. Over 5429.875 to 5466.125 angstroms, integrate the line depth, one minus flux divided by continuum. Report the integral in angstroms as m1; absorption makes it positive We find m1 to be 2.1 angstroms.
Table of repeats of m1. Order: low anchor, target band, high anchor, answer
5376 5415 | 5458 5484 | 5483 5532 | 0.6 angstroms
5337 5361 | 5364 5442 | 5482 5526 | 4.3 angstroms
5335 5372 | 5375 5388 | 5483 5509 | 0.7 angstroms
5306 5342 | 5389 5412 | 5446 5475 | 0.7 angstroms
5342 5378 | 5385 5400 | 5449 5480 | 1.1 angstroms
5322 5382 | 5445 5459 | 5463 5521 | 1.0 angstroms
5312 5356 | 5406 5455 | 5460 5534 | 1.0 angstroms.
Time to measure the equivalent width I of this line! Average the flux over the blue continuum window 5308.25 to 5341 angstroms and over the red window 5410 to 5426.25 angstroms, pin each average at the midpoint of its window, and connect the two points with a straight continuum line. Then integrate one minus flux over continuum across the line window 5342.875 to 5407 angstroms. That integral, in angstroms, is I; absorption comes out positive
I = 1.7 angstroms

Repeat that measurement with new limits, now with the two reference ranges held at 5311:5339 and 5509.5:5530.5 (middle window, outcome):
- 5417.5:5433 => 0.1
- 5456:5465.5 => 0.6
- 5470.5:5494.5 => -0.6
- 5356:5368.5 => 0.2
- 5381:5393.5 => 0.6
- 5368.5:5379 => -0.5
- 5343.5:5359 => -1.2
